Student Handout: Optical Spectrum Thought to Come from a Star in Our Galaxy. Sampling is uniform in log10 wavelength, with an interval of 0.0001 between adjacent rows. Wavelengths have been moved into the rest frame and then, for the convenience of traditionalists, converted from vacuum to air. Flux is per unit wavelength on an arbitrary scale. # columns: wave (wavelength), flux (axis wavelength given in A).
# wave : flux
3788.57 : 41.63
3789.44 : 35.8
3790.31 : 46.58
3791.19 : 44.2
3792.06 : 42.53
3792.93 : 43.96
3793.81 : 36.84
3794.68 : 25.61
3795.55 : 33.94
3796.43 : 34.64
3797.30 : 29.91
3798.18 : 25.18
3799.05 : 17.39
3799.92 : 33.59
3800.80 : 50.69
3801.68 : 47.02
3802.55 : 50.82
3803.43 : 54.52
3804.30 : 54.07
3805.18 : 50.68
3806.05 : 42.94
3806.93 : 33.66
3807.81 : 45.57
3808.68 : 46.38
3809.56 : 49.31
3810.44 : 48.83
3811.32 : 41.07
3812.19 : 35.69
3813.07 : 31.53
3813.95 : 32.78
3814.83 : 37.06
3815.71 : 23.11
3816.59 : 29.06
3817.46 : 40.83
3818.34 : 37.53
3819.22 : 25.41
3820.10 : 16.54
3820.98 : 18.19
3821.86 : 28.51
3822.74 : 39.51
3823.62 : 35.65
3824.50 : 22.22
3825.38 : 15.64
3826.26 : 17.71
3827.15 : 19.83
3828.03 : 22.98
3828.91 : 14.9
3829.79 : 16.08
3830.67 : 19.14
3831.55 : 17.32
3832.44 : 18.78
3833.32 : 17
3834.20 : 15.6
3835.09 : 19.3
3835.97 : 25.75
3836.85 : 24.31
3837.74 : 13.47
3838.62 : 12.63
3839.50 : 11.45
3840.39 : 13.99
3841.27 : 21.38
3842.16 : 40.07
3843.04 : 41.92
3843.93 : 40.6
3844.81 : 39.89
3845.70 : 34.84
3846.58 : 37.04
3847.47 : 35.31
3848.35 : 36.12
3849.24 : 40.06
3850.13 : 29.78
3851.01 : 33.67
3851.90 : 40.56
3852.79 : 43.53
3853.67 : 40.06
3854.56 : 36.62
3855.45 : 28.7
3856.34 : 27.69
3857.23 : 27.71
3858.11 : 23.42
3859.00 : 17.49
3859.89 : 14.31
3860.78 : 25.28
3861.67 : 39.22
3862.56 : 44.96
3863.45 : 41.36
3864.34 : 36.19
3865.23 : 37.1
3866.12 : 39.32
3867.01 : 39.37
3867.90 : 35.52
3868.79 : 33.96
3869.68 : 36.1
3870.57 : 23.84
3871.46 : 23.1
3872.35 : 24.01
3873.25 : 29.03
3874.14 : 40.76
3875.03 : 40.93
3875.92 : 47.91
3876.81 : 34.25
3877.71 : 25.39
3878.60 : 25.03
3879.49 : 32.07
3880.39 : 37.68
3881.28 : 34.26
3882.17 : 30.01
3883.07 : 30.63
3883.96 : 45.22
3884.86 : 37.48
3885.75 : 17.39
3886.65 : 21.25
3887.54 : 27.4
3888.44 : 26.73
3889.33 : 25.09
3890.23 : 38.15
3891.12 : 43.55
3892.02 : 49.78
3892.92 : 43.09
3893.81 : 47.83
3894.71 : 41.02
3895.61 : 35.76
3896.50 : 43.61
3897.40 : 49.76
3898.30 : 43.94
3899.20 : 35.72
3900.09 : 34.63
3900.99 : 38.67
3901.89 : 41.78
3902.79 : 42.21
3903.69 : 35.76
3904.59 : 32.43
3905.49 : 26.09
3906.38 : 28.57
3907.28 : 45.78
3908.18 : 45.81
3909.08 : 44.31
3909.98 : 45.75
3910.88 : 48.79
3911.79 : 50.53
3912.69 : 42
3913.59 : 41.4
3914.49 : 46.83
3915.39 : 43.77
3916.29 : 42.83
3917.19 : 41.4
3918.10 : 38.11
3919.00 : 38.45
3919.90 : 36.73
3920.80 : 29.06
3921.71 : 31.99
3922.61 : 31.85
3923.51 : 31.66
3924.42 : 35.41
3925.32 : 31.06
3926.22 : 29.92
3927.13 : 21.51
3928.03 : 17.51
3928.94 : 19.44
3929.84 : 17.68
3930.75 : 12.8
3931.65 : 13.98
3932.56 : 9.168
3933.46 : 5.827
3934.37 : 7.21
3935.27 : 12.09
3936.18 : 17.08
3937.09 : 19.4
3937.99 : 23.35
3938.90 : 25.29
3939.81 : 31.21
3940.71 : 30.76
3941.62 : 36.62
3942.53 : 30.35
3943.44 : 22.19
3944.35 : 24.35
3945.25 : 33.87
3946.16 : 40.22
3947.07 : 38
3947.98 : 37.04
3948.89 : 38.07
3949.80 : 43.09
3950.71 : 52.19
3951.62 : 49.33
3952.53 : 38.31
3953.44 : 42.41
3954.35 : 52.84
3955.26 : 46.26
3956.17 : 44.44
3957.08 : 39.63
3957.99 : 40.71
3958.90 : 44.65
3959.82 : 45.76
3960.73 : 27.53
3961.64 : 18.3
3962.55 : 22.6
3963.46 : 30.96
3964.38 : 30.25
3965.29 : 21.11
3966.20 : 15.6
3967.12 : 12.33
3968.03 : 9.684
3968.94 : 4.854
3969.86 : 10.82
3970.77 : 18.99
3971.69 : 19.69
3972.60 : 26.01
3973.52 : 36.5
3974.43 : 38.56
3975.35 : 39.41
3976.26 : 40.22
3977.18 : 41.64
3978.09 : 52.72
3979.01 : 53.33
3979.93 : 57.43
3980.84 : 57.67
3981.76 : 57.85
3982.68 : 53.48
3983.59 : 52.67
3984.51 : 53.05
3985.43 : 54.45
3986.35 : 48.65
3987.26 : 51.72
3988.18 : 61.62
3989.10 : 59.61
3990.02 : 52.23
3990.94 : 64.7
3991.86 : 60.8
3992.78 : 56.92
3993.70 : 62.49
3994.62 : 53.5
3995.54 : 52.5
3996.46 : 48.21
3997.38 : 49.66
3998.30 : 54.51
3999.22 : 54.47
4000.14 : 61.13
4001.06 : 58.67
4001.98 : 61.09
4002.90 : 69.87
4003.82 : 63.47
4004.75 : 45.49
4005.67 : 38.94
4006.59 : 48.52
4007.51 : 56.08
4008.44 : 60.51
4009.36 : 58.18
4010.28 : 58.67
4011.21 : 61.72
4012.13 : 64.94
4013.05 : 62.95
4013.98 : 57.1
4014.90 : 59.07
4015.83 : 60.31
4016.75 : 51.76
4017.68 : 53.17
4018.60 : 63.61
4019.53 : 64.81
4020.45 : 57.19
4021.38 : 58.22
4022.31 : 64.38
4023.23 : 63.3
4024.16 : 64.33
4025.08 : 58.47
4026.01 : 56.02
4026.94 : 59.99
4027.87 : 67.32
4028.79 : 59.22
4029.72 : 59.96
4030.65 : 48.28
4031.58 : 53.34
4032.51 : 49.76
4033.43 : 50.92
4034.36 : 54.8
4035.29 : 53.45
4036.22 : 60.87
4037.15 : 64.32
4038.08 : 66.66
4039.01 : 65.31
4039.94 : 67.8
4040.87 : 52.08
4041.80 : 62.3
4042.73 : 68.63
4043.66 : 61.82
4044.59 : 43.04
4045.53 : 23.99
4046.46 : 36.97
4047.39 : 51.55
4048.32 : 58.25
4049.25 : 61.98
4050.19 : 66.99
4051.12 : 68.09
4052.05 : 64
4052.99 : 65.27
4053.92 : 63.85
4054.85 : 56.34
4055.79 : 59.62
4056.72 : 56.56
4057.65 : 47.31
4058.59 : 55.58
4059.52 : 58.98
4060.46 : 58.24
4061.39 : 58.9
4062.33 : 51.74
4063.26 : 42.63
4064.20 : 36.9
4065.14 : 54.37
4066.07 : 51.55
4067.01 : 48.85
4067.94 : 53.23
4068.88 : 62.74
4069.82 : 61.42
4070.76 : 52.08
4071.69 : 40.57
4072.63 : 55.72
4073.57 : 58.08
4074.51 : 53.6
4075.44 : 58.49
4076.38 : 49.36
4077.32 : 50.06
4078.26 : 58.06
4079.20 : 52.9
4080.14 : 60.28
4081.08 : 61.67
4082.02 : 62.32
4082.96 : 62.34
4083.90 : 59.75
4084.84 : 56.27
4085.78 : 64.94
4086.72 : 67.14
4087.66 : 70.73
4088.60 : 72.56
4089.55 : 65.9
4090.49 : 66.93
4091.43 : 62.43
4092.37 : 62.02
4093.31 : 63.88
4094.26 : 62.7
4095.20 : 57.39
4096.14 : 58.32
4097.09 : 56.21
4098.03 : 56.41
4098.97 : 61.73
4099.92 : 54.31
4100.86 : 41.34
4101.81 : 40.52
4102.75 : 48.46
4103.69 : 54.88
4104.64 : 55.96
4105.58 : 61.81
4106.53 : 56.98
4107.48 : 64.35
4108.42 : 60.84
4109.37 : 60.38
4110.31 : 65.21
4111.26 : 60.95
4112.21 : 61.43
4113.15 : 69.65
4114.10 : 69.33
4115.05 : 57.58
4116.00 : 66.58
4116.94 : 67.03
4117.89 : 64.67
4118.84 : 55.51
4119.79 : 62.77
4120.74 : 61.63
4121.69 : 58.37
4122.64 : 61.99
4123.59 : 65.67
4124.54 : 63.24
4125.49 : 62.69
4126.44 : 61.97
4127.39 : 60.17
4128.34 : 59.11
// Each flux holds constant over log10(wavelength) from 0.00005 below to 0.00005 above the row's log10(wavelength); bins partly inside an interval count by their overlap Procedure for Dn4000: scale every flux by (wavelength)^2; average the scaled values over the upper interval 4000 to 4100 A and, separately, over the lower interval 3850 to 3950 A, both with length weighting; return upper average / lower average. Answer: 1.89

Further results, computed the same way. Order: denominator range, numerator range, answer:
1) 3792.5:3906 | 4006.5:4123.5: 1.97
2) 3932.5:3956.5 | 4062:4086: 1.82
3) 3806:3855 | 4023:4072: 2.12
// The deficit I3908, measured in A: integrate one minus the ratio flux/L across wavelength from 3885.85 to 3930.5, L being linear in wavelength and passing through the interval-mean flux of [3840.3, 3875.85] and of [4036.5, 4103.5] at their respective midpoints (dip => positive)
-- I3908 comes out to 2.96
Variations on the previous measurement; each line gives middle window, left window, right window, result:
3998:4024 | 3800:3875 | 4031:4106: -4.0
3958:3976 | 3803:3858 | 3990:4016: 9.1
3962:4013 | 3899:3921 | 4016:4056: 5.2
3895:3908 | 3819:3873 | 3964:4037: -0.8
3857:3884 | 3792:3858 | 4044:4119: 2.7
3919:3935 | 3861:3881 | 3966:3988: 6.0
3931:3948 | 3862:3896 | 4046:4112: 7.4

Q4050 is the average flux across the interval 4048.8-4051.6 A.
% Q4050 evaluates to 65.7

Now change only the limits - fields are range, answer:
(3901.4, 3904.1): 39.9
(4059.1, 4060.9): 58.4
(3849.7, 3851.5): 32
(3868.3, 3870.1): 35.1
